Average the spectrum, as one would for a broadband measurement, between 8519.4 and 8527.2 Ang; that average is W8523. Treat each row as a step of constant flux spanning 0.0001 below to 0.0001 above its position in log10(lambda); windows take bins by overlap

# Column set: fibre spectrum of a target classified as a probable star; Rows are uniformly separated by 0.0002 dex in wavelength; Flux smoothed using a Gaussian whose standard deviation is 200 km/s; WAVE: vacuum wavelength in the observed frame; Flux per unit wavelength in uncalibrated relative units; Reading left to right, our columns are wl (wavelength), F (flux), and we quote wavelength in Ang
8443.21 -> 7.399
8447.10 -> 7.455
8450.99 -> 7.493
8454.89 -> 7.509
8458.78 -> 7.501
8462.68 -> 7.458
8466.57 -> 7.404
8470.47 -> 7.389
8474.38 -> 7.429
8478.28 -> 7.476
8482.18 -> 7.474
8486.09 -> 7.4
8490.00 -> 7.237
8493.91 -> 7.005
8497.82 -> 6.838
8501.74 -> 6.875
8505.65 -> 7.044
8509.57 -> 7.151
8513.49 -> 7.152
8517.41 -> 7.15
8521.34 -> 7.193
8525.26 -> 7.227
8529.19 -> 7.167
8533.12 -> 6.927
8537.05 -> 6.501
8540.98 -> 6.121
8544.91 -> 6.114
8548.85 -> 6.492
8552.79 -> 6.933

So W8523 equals 7.21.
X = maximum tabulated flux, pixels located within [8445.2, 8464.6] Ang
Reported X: 7.509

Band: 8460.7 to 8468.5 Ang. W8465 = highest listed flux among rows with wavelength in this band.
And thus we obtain 7.458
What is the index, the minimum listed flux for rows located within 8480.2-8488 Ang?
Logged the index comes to 7.4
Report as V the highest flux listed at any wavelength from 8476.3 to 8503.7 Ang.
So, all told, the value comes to 7.476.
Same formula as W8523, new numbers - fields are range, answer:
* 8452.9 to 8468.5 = 7.47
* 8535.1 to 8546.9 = 6.25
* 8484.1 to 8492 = 7.31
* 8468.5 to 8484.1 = 7.44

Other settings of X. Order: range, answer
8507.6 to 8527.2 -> 7.227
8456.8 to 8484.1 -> 7.501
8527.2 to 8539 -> 7.167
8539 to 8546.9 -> 6.121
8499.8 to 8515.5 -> 7.152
